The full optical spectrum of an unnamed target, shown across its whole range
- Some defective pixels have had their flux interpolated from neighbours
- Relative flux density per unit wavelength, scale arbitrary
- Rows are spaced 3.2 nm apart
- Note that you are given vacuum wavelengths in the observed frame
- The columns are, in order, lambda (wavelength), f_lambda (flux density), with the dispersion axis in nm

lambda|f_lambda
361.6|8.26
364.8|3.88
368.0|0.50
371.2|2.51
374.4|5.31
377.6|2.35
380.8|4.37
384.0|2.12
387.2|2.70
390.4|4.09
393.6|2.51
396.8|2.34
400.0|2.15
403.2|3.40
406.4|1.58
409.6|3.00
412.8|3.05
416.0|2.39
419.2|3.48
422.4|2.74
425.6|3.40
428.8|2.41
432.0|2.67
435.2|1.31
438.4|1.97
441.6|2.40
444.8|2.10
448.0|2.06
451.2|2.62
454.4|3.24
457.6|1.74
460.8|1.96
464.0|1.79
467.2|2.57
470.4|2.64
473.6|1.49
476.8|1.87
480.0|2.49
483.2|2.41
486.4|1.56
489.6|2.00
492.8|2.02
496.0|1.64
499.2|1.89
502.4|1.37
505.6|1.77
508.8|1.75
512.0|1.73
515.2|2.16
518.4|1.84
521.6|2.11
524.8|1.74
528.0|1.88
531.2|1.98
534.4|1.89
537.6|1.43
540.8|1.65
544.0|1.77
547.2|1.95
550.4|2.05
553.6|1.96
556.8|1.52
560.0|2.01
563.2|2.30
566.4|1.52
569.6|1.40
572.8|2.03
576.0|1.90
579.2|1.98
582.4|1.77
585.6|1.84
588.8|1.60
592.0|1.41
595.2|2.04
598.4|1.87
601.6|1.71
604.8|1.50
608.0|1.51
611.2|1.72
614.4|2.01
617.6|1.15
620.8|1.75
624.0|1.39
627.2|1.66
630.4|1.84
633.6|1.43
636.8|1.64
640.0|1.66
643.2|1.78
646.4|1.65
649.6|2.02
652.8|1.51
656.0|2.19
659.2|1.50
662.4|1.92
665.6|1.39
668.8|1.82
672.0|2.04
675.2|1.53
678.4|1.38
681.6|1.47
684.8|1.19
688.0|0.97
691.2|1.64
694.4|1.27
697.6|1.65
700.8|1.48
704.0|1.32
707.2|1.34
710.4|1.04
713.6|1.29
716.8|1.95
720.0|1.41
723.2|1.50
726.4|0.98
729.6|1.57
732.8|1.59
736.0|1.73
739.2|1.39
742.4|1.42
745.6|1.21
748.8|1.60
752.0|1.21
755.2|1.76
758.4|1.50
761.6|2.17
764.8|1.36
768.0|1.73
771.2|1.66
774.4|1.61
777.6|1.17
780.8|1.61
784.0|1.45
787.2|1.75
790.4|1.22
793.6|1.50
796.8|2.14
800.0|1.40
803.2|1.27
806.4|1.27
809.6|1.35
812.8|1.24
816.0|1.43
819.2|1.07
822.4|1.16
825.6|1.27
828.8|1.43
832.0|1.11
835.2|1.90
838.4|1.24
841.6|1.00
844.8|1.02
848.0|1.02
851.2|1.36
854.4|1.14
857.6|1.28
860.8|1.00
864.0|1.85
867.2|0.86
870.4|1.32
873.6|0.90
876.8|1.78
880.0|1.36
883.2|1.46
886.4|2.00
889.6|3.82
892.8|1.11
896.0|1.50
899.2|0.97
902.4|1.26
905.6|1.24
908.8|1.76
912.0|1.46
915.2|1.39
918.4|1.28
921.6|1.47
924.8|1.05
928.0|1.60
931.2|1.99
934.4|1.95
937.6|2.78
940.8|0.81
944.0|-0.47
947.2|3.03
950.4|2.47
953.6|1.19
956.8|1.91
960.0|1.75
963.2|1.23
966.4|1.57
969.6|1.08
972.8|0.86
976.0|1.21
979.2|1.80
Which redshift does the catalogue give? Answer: 1.38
